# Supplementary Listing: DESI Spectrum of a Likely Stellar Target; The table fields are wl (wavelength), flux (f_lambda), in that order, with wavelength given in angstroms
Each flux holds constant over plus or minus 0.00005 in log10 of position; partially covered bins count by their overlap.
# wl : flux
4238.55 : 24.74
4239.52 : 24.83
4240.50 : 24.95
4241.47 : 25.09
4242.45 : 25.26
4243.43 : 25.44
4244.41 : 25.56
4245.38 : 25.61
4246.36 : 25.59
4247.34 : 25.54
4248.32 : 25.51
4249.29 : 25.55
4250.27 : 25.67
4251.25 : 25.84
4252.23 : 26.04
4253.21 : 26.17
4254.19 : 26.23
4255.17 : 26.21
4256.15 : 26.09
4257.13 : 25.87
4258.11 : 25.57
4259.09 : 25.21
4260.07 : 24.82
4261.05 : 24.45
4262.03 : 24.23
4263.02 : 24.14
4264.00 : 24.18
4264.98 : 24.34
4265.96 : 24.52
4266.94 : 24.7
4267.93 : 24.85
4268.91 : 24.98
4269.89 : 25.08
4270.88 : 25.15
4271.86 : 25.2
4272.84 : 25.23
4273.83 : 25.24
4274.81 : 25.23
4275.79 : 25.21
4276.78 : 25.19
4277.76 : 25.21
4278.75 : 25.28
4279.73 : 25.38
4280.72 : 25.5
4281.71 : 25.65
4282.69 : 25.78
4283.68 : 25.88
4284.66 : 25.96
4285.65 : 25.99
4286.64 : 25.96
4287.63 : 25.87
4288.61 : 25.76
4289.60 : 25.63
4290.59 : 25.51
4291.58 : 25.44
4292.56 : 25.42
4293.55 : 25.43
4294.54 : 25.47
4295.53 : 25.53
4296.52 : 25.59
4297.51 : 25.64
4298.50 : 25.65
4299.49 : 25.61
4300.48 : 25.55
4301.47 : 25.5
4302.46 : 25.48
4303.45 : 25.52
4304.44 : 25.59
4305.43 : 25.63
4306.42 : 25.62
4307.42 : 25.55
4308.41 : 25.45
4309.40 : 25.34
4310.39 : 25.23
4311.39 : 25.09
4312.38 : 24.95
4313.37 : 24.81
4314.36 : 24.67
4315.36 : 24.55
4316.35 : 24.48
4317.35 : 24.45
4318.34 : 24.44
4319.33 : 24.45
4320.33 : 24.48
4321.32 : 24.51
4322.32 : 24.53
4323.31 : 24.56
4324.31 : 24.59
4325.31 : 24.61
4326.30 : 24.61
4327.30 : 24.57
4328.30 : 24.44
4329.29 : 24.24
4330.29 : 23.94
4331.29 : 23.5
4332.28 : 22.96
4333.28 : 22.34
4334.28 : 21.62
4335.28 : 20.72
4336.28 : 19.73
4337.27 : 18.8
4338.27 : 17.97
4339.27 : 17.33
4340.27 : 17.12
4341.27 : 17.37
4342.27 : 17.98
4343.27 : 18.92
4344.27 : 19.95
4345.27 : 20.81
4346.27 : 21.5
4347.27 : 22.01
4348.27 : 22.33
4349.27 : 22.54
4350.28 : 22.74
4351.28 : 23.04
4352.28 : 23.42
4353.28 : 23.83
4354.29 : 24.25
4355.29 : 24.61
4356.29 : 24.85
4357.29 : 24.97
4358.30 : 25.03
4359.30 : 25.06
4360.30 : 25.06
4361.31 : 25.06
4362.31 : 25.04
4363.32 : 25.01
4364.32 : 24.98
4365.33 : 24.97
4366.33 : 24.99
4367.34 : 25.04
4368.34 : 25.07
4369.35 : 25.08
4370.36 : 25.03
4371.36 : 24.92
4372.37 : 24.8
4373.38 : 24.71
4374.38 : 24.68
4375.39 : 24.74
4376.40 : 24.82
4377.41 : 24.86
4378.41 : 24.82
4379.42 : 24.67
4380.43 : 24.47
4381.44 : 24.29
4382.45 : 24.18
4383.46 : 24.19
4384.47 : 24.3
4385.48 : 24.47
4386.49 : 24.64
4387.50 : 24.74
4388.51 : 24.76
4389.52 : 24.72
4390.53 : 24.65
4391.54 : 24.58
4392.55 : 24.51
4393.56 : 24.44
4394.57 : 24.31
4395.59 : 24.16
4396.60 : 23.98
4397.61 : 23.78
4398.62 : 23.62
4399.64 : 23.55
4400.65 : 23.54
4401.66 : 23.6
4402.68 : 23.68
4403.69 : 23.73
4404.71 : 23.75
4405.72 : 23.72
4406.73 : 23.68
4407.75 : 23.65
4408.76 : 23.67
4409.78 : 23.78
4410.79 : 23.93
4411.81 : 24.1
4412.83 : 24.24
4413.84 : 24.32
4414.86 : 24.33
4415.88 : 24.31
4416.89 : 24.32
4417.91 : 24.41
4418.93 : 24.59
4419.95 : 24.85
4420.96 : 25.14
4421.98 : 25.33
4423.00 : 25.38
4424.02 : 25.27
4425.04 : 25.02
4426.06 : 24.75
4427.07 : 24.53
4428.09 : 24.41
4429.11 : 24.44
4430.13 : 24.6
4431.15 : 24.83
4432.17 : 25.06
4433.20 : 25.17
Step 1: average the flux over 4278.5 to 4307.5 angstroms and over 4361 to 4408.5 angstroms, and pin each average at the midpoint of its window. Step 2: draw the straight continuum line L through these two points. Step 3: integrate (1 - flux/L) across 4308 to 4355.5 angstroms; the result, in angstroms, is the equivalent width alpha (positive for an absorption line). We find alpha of 4.4 angstroms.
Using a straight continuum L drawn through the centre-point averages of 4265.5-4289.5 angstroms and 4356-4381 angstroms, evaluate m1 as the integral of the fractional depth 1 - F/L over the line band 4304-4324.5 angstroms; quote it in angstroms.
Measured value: 0.23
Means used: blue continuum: 25.4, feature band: 24.9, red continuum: 24.9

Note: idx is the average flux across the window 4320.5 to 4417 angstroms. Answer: 23.6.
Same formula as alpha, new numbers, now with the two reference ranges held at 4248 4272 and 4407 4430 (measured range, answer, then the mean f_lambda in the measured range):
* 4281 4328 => -0.4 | 25.2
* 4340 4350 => 1.9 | 20.2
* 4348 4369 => 0.3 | 24.4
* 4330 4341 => 2.0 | 20.4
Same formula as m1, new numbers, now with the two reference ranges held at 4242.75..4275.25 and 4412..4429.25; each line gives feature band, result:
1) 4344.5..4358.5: 0.99 angstroms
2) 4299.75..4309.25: -0.16 angstroms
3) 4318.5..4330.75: 0.28 angstroms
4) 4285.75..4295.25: -0.18 angstroms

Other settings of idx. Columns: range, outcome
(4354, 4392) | 24.8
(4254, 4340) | 24.7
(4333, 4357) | 21.1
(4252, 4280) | 25.2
